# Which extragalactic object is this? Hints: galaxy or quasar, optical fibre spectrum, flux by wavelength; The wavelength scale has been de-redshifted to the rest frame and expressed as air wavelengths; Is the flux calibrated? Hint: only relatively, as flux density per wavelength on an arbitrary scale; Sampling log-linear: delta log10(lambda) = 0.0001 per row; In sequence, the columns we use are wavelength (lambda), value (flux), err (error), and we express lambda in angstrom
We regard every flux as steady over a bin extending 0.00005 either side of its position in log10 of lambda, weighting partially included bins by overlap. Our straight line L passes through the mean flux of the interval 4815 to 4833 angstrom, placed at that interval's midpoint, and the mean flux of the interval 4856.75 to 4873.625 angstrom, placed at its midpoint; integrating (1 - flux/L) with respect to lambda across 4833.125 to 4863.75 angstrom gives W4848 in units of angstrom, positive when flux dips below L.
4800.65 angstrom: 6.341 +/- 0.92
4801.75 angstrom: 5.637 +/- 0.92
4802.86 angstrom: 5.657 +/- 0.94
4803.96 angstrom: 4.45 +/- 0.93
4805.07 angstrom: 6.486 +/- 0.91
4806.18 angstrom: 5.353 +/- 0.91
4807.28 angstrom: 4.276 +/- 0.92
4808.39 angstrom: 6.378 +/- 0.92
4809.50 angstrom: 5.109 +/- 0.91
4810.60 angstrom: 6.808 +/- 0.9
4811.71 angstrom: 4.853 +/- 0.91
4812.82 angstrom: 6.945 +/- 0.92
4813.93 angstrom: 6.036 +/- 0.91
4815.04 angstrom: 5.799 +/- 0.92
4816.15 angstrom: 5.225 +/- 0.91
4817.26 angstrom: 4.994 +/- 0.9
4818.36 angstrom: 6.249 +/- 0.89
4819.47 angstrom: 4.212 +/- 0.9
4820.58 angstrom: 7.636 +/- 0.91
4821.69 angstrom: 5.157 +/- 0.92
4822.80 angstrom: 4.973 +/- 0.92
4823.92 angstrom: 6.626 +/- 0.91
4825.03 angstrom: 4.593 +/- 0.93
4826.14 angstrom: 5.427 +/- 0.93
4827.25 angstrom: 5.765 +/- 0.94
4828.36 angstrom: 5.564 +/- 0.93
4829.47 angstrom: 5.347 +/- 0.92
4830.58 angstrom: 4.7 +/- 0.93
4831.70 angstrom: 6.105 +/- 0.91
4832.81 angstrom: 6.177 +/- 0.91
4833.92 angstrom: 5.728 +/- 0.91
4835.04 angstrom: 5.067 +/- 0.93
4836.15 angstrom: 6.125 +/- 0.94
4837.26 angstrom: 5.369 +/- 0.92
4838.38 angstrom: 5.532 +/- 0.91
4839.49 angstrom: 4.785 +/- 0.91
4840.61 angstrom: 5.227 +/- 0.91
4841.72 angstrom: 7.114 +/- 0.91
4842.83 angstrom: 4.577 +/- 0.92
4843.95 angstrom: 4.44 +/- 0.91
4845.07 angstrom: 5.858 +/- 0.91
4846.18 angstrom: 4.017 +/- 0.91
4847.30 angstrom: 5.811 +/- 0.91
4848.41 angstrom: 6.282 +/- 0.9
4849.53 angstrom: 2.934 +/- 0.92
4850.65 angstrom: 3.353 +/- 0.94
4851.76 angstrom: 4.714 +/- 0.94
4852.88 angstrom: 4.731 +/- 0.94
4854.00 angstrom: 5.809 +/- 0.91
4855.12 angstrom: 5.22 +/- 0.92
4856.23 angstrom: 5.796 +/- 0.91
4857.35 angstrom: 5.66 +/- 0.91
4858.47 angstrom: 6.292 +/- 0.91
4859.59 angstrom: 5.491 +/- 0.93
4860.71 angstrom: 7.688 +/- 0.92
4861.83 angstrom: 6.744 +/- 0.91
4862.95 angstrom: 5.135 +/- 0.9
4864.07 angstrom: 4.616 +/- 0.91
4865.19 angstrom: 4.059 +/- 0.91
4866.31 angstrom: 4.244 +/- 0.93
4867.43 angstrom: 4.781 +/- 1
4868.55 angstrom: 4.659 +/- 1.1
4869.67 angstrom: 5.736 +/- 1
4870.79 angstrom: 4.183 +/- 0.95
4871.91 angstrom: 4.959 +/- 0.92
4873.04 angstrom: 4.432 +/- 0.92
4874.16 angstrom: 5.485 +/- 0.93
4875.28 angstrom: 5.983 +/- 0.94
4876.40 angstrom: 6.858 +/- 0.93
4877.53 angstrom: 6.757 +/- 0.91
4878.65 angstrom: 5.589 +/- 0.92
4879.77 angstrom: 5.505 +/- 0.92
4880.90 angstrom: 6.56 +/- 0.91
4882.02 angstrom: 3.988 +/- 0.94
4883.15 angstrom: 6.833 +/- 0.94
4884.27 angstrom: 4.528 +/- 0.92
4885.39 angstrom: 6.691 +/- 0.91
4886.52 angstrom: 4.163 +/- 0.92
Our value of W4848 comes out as -0.1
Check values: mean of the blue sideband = 5.54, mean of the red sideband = 5.24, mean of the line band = 5.39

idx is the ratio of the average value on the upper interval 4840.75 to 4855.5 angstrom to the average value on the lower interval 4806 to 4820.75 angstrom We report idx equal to 0.9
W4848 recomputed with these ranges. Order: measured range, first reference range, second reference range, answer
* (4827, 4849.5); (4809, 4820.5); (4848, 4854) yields -2.3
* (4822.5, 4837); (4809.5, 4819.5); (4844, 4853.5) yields -0.8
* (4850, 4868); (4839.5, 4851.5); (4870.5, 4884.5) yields -0.2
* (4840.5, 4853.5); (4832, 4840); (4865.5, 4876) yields 1.1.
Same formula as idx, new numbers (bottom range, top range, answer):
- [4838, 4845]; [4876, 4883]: 1.11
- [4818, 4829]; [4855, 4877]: 0.96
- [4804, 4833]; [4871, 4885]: 1.00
